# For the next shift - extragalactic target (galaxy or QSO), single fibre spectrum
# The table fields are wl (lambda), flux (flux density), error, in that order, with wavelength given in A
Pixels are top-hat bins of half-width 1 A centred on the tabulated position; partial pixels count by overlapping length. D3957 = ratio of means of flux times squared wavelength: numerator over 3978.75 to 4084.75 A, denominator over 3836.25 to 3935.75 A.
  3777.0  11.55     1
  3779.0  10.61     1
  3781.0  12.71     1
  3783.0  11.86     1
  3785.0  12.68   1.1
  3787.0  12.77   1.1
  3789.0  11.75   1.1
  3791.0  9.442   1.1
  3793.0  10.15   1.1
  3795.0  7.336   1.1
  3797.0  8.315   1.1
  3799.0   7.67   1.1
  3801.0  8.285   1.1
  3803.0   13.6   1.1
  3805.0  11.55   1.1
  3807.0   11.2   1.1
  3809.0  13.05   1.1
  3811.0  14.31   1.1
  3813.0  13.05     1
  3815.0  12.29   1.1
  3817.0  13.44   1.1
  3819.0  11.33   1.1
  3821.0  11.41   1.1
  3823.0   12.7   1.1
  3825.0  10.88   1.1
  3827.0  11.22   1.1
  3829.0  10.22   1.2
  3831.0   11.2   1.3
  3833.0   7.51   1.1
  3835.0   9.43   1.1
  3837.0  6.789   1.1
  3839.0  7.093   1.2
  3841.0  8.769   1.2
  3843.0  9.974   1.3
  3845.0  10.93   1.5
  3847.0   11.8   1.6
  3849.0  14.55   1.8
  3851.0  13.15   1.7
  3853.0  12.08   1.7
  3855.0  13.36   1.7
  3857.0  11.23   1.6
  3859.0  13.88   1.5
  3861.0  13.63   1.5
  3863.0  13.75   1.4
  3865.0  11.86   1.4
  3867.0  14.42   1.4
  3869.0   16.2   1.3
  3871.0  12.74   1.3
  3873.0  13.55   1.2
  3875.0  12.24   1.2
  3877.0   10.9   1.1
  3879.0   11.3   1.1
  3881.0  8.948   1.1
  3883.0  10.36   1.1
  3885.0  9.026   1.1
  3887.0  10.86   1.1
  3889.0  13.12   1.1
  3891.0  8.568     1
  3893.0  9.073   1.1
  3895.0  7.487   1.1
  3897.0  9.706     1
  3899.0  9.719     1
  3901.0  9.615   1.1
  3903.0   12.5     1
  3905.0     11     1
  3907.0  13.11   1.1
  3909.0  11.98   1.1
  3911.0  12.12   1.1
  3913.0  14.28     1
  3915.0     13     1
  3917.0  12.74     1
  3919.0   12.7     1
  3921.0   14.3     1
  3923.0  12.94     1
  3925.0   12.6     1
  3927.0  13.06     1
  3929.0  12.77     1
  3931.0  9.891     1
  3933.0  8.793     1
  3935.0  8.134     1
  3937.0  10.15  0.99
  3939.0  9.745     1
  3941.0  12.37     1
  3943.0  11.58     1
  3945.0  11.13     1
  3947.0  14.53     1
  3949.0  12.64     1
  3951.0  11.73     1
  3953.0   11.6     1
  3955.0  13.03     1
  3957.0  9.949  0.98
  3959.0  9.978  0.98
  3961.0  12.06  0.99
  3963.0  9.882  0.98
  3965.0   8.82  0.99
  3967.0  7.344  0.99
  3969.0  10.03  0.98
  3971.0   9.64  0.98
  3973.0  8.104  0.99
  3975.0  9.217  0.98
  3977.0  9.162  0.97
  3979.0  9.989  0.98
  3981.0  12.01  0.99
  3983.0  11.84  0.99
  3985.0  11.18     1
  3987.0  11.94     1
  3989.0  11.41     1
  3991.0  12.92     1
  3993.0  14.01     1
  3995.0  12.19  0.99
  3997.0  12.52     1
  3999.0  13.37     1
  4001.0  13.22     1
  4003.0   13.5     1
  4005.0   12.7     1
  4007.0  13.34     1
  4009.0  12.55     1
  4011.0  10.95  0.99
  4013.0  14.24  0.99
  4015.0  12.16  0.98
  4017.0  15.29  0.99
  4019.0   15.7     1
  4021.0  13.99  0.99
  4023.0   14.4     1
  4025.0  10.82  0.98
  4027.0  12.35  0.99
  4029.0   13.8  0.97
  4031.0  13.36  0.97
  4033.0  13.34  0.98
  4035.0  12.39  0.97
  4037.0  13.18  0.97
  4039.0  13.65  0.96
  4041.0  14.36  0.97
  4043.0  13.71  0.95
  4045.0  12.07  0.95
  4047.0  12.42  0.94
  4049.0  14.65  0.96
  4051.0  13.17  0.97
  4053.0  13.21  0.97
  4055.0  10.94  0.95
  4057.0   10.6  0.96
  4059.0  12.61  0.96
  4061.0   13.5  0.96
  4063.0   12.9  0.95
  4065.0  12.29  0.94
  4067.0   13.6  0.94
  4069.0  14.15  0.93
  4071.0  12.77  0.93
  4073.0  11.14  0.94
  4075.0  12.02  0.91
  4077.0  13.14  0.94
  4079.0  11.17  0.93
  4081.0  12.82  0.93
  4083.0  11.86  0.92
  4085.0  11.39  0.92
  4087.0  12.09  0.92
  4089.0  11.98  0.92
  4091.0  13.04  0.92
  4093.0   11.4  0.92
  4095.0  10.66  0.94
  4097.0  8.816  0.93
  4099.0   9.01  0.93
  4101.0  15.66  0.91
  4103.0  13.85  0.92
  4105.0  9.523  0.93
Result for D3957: 1.2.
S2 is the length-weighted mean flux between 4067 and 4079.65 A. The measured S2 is 12.5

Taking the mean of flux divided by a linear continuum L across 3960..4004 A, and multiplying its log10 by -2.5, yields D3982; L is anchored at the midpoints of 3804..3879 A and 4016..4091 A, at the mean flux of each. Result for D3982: 0.13 mag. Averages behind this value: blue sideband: 11.8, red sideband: 12.9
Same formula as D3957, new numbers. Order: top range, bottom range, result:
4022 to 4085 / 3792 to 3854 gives 1.33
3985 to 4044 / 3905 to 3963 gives 1.15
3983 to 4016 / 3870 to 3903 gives 1.27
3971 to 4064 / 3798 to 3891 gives 1.19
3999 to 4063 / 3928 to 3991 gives 1.27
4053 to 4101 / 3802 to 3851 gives 1.22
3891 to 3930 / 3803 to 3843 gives 1.12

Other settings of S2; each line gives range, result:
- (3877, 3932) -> 11.4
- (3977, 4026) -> 12.7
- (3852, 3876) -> 13.2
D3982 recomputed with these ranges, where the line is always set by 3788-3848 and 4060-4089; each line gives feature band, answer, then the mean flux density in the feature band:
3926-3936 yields 0.086 mag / 10.5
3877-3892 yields 0.071 mag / 10.4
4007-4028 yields -0.103 mag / 13.2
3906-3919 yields -0.144 mag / 12.9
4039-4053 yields -0.097 mag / 13.4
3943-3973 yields 0.076 mag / 10.8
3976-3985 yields 0.094 mag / 10.8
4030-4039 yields -0.082 mag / 13.1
